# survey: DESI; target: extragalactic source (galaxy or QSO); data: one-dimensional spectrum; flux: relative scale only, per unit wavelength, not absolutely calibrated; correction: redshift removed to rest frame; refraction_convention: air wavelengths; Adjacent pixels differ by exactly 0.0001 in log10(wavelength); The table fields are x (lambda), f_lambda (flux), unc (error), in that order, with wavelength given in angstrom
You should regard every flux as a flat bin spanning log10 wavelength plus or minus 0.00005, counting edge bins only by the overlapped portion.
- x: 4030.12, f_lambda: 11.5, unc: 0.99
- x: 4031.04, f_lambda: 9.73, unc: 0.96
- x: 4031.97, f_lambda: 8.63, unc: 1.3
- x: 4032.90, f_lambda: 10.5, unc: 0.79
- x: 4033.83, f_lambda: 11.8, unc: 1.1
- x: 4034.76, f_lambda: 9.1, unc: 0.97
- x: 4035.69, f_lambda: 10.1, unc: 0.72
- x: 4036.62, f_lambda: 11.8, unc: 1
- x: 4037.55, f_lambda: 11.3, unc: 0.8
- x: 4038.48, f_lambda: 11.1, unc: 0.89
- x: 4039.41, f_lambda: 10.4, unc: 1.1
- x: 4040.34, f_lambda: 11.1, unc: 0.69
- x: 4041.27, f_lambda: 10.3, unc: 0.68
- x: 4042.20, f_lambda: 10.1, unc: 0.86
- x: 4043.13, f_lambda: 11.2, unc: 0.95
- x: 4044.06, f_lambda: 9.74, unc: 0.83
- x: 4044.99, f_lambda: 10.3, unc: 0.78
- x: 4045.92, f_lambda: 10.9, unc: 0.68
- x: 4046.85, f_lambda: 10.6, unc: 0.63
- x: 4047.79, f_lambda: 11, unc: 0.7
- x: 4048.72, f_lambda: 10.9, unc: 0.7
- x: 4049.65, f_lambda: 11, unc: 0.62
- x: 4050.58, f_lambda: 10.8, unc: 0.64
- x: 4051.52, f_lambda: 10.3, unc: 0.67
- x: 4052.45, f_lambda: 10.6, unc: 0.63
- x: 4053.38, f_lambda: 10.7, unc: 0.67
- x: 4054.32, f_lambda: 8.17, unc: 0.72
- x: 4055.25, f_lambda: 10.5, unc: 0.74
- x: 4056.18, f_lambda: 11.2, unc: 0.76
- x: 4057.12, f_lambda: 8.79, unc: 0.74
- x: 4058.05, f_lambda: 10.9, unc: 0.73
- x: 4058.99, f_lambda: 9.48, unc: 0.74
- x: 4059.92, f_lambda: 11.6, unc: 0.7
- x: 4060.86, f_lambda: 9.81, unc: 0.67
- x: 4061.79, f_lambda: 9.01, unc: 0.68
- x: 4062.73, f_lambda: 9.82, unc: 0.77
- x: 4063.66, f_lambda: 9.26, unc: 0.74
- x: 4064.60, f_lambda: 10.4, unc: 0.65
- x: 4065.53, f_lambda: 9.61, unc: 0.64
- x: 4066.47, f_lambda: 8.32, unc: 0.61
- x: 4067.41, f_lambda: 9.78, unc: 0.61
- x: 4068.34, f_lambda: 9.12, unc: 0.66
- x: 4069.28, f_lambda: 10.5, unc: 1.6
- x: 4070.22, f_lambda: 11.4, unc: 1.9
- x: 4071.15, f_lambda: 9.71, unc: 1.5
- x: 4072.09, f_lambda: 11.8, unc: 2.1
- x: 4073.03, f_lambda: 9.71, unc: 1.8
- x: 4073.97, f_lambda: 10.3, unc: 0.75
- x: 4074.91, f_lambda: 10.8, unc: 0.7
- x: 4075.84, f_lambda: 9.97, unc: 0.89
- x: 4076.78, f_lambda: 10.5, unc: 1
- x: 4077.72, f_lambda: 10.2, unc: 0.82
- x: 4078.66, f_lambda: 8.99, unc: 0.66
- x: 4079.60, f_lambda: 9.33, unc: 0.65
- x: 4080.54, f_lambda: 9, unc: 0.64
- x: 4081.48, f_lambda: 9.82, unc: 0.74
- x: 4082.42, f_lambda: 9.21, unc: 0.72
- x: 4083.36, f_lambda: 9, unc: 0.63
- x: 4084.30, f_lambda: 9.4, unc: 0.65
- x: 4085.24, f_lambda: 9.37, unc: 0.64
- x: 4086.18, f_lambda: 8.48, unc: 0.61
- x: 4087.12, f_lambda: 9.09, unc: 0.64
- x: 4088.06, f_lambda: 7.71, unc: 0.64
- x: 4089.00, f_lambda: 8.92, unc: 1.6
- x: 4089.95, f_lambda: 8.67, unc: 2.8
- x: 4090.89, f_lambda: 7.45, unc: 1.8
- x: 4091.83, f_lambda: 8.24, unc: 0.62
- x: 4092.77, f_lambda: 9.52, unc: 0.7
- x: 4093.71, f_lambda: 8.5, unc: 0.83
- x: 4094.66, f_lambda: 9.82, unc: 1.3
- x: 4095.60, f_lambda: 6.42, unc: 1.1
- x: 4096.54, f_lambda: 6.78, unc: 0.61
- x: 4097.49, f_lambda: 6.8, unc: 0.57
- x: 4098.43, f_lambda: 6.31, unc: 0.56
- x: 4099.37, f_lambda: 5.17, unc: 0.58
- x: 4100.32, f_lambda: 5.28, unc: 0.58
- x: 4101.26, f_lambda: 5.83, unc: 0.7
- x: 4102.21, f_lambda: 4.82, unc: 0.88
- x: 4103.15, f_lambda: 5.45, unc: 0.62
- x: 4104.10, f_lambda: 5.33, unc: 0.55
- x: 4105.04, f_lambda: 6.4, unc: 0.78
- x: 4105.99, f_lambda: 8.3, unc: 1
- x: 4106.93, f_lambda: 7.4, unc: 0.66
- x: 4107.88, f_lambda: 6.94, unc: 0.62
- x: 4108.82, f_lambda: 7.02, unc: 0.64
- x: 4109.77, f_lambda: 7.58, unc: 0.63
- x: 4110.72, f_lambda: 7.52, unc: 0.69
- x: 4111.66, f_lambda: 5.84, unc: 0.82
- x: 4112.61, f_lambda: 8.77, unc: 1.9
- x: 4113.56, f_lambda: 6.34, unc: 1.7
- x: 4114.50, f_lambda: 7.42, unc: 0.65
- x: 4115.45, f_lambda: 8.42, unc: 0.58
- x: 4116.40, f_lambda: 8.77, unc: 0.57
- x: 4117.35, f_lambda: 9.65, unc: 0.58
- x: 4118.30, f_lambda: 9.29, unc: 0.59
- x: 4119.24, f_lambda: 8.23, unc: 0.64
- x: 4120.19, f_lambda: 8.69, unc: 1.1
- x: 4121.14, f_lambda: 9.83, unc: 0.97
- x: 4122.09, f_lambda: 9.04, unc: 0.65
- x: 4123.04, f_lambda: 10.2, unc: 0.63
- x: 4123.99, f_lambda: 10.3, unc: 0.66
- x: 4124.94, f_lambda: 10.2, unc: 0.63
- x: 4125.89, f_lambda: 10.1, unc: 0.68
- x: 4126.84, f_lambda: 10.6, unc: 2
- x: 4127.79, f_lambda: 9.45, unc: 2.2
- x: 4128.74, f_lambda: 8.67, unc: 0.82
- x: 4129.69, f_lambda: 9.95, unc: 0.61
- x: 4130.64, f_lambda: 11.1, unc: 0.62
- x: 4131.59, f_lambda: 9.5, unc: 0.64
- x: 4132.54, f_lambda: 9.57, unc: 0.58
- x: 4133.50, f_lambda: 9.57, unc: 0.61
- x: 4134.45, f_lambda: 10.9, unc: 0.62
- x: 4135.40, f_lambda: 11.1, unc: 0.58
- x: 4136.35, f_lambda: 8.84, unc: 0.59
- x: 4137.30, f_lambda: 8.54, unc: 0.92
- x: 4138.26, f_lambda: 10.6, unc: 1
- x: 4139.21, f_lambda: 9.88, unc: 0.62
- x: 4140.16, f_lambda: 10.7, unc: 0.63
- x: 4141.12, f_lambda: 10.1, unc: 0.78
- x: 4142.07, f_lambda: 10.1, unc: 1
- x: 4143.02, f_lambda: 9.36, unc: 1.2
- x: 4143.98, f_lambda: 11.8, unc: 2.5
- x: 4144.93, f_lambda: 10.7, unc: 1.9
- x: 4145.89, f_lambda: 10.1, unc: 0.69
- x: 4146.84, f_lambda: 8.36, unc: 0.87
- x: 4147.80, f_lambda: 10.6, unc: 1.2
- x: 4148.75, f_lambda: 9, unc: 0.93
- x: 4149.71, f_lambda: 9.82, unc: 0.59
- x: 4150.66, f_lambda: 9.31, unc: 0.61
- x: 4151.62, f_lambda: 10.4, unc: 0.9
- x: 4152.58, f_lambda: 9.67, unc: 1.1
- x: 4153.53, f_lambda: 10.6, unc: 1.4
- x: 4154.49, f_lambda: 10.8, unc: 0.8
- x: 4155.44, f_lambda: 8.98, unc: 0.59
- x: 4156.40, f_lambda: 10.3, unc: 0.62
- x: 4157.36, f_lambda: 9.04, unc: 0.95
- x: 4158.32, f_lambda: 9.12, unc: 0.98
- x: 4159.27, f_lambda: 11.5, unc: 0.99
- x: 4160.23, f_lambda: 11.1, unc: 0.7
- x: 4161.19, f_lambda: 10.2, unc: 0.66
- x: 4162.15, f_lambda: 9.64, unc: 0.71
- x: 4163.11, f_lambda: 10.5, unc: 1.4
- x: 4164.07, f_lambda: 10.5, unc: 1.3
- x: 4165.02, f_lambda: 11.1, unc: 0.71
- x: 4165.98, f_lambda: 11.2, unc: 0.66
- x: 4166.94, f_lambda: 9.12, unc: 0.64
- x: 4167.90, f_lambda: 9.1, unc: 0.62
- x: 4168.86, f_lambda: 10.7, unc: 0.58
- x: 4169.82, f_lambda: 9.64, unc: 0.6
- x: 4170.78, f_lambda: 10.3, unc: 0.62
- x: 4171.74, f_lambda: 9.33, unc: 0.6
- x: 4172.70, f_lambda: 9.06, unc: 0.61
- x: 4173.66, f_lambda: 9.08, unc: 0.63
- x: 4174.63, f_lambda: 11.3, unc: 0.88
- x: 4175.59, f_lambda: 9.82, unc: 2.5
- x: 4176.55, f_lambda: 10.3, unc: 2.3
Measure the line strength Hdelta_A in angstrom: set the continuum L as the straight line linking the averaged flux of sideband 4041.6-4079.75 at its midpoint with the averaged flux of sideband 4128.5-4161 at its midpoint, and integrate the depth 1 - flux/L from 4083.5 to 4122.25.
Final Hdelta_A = 9.3 angstrom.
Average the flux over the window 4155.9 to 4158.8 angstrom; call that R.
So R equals 9.49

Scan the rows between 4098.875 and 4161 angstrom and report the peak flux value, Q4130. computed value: 11.8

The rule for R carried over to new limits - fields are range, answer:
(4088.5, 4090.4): 8.75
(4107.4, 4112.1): 6.99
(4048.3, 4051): 10.9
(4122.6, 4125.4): 10.2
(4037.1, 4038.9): 11.2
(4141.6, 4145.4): 10.5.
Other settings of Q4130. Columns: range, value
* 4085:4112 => 9.82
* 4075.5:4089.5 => 10.5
